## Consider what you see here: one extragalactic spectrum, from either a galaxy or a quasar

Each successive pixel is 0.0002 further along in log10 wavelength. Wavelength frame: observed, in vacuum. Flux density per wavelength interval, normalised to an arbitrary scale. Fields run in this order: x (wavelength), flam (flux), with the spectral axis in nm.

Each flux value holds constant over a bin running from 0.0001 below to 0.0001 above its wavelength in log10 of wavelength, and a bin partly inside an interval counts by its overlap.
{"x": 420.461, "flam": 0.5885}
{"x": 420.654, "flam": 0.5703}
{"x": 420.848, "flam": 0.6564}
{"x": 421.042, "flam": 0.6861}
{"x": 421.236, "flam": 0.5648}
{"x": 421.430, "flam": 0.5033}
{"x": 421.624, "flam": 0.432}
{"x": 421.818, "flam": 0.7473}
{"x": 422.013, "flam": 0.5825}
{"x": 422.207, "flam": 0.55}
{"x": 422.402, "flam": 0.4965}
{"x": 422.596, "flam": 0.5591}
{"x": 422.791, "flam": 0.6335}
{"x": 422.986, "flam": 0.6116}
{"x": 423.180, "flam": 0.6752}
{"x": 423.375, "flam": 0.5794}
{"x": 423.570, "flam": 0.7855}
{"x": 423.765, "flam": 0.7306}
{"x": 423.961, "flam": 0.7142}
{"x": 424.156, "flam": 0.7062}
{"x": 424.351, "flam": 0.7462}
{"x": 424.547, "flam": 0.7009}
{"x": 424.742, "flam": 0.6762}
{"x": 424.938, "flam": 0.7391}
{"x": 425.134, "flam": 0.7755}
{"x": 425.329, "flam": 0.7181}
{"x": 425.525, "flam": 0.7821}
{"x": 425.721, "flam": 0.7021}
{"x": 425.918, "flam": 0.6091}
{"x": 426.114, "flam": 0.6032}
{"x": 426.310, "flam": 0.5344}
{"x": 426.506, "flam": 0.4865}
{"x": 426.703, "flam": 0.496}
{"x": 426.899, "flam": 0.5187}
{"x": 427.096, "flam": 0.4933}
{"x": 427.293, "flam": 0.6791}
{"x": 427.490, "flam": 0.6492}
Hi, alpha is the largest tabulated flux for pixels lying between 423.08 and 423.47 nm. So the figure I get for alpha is 0.6752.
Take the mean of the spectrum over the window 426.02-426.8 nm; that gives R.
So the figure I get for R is 0.53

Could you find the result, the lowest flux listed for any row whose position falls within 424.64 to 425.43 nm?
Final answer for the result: 0.6762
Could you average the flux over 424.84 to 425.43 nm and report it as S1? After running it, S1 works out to 0.745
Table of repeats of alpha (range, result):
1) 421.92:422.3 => 0.5825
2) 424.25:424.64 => 0.7462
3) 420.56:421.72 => 0.6861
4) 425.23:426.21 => 0.7821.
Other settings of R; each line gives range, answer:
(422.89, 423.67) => 0.664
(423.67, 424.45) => 0.724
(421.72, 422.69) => 0.587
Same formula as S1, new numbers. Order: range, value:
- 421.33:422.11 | 0.566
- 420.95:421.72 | 0.546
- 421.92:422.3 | 0.567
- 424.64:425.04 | 0.708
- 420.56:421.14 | 0.637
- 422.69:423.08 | 0.621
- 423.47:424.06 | 0.742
